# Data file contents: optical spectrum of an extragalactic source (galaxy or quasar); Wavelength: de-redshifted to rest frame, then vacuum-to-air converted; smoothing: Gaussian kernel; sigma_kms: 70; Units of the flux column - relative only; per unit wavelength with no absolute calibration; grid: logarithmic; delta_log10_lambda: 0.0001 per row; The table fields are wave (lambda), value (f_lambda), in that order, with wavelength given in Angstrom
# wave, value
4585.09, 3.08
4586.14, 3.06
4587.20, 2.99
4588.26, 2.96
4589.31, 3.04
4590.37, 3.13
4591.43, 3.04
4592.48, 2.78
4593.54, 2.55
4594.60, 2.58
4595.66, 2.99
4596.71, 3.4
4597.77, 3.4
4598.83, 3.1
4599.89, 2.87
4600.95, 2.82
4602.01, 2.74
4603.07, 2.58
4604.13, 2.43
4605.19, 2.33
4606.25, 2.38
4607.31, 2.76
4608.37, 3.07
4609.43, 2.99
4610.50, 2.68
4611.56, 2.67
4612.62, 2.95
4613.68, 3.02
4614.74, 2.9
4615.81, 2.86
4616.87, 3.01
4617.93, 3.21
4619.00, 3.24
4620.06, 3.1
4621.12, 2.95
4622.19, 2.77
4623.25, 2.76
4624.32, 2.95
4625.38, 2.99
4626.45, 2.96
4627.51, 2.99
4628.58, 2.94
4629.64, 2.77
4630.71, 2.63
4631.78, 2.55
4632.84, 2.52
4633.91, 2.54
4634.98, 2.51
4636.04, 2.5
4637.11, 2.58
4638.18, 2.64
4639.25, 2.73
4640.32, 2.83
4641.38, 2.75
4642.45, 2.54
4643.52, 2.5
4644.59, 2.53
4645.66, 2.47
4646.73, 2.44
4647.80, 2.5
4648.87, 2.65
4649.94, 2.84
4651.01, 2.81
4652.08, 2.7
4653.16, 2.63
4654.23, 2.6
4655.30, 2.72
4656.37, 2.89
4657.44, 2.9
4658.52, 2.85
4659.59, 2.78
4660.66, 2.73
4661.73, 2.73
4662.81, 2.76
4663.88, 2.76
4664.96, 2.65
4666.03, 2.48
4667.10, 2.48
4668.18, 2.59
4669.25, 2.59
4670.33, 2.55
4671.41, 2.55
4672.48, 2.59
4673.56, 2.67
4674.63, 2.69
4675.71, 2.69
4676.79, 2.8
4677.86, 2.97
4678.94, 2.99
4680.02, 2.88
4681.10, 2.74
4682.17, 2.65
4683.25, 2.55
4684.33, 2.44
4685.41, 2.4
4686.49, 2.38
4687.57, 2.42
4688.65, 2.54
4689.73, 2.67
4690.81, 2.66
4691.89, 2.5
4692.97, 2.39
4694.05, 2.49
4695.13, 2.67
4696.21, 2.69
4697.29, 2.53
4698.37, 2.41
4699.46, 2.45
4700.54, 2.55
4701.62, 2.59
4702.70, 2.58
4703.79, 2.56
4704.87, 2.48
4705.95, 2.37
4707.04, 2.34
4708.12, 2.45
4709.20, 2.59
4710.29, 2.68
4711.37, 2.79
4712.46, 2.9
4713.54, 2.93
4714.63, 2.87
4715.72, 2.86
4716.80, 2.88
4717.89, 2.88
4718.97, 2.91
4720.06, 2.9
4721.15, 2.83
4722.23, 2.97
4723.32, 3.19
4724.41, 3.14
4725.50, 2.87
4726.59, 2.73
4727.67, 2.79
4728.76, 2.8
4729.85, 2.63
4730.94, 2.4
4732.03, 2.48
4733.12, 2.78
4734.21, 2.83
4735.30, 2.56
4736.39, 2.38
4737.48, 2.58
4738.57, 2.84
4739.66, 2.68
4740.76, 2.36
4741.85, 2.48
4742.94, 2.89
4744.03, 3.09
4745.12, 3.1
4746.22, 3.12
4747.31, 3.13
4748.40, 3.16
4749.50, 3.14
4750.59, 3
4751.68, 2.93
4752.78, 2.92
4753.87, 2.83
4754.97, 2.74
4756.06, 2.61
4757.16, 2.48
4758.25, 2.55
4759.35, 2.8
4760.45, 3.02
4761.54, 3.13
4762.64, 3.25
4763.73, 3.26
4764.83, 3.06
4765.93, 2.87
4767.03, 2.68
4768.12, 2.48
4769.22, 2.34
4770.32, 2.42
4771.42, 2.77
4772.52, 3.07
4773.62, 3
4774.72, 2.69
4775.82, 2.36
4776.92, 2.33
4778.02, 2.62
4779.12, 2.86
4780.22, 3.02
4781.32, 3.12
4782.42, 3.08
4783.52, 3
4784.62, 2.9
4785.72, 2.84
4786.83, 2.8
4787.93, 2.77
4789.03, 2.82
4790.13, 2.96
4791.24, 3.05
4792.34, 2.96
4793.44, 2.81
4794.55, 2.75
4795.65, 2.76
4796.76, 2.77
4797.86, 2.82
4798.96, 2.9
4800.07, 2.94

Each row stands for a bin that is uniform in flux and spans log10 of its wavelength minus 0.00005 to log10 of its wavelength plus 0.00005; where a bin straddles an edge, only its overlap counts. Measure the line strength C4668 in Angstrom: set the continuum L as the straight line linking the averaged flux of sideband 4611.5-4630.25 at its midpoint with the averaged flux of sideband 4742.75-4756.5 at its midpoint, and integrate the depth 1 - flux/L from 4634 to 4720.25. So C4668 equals 9.3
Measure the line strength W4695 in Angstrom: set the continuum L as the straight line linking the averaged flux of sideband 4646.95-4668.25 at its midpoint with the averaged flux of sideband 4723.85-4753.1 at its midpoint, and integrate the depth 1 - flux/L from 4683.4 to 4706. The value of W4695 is 1.9 Angstrom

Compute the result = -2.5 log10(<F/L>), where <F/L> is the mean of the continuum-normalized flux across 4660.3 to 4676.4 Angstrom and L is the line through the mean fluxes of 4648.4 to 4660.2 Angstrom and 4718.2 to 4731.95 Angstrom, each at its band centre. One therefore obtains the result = 0.06 mag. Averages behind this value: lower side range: 2.76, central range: 2.63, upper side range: 2.84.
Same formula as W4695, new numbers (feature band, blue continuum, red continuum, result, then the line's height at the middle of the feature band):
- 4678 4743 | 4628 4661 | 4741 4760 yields 3.0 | 2.79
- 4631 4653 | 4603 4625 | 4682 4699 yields 1.0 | 2.73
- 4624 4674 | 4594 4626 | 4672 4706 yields 1.2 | 2.74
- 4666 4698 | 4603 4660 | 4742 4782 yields 2.1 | 2.79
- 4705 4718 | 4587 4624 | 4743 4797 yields 0.8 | 2.87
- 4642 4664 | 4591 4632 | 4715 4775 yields 1.3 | 2.85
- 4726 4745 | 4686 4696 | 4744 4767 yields 1.0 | 2.82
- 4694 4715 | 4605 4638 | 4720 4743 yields 1.1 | 2.75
